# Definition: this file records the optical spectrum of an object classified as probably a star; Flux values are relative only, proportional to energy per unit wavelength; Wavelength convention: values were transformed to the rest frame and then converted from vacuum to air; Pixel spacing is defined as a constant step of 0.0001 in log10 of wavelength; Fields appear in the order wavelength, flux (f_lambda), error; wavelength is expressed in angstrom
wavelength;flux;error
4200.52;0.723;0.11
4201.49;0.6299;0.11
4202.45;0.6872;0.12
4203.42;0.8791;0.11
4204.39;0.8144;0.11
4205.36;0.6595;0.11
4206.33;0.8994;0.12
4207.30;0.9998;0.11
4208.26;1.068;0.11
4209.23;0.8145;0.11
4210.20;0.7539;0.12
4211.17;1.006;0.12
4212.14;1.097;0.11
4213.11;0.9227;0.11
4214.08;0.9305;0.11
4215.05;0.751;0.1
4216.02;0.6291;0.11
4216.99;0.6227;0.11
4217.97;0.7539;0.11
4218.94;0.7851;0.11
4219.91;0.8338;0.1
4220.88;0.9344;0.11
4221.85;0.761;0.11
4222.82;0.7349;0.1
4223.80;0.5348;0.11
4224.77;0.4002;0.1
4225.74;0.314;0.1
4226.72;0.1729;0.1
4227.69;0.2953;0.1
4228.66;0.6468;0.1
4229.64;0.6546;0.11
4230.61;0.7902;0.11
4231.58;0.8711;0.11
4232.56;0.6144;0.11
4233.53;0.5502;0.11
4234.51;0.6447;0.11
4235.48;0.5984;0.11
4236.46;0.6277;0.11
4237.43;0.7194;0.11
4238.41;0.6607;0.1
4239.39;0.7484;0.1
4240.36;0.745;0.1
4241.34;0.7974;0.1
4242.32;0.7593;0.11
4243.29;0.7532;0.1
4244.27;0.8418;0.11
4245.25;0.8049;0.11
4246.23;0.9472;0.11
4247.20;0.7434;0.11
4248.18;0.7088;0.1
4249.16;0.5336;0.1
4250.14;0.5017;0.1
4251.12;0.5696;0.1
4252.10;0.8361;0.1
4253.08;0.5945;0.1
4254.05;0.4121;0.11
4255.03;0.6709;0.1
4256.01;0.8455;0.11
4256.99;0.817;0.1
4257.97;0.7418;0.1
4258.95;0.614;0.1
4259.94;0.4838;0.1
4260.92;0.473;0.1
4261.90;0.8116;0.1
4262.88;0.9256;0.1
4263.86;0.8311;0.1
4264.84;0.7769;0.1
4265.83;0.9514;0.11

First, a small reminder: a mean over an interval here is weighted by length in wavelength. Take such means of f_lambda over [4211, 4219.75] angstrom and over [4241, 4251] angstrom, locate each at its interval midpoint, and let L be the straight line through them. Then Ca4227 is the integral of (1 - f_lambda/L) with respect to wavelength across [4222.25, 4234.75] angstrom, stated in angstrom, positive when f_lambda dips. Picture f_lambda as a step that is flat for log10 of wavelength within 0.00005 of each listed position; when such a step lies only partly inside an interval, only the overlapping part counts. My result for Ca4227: 3.6 angstrom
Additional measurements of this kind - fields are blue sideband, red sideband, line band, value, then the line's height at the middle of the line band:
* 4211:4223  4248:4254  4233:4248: -1.4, 0.673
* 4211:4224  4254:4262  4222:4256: 3.7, 0.728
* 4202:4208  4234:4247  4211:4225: 0.3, 0.8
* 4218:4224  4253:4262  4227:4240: 1.5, 0.729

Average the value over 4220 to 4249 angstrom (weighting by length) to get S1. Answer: 0.669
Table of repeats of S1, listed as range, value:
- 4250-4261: 0.64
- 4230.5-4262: 0.689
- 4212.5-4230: 0.652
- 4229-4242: 0.694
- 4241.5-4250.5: 0.738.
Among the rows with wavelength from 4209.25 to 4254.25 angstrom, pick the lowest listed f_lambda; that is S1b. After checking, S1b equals 0.1729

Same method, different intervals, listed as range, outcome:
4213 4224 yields 0.5348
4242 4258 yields 0.4121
